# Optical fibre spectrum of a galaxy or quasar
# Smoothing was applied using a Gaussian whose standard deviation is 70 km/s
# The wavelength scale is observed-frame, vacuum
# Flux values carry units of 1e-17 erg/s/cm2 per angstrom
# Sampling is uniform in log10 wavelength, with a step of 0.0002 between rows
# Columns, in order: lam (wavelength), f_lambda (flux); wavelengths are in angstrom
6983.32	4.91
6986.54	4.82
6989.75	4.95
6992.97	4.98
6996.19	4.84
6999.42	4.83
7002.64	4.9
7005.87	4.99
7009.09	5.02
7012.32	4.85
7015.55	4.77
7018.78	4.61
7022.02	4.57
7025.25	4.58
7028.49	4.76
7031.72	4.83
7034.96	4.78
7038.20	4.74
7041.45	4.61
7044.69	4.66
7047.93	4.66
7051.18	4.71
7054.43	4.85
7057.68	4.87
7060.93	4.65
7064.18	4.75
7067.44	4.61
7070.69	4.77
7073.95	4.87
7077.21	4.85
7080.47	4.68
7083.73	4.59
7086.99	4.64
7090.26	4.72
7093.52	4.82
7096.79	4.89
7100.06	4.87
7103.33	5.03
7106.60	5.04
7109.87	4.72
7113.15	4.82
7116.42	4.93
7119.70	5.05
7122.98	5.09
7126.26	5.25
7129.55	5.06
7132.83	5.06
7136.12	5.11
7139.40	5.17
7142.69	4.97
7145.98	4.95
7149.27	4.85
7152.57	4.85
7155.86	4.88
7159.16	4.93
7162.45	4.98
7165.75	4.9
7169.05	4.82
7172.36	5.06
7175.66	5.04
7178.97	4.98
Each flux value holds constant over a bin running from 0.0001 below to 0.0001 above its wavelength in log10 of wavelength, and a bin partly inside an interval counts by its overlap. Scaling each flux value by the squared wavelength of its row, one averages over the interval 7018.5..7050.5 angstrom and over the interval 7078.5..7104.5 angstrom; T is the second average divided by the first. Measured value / 1.04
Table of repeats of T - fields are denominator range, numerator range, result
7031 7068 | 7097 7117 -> 1.05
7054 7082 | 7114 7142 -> 1.08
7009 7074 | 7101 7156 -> 1.08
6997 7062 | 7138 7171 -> 1.07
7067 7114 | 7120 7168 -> 1.06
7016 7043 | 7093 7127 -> 1.08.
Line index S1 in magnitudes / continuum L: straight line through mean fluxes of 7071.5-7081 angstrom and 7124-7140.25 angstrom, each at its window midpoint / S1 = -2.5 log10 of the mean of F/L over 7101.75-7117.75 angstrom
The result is 0.02 mag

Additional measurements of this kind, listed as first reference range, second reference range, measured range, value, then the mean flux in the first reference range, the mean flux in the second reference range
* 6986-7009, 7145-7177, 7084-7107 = 0.02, 4.91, 4.92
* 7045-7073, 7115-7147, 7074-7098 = 0.03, 4.73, 5.07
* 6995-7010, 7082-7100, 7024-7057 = 0.03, 4.91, 4.74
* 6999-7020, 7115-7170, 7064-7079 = 0.03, 4.86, 4.99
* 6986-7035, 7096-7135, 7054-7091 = 0.04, 4.82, 4.99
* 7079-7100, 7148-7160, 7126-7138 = -0.06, 4.73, 4.87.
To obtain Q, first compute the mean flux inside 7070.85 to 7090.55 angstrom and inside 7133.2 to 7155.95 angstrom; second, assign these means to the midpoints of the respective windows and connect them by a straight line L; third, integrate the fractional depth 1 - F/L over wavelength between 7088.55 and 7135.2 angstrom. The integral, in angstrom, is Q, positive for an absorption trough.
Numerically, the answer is -1.0 angstrom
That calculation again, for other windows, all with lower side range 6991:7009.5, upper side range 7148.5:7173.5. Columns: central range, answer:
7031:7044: 0.50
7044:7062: 0.65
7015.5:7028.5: 0.76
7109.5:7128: -0.32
